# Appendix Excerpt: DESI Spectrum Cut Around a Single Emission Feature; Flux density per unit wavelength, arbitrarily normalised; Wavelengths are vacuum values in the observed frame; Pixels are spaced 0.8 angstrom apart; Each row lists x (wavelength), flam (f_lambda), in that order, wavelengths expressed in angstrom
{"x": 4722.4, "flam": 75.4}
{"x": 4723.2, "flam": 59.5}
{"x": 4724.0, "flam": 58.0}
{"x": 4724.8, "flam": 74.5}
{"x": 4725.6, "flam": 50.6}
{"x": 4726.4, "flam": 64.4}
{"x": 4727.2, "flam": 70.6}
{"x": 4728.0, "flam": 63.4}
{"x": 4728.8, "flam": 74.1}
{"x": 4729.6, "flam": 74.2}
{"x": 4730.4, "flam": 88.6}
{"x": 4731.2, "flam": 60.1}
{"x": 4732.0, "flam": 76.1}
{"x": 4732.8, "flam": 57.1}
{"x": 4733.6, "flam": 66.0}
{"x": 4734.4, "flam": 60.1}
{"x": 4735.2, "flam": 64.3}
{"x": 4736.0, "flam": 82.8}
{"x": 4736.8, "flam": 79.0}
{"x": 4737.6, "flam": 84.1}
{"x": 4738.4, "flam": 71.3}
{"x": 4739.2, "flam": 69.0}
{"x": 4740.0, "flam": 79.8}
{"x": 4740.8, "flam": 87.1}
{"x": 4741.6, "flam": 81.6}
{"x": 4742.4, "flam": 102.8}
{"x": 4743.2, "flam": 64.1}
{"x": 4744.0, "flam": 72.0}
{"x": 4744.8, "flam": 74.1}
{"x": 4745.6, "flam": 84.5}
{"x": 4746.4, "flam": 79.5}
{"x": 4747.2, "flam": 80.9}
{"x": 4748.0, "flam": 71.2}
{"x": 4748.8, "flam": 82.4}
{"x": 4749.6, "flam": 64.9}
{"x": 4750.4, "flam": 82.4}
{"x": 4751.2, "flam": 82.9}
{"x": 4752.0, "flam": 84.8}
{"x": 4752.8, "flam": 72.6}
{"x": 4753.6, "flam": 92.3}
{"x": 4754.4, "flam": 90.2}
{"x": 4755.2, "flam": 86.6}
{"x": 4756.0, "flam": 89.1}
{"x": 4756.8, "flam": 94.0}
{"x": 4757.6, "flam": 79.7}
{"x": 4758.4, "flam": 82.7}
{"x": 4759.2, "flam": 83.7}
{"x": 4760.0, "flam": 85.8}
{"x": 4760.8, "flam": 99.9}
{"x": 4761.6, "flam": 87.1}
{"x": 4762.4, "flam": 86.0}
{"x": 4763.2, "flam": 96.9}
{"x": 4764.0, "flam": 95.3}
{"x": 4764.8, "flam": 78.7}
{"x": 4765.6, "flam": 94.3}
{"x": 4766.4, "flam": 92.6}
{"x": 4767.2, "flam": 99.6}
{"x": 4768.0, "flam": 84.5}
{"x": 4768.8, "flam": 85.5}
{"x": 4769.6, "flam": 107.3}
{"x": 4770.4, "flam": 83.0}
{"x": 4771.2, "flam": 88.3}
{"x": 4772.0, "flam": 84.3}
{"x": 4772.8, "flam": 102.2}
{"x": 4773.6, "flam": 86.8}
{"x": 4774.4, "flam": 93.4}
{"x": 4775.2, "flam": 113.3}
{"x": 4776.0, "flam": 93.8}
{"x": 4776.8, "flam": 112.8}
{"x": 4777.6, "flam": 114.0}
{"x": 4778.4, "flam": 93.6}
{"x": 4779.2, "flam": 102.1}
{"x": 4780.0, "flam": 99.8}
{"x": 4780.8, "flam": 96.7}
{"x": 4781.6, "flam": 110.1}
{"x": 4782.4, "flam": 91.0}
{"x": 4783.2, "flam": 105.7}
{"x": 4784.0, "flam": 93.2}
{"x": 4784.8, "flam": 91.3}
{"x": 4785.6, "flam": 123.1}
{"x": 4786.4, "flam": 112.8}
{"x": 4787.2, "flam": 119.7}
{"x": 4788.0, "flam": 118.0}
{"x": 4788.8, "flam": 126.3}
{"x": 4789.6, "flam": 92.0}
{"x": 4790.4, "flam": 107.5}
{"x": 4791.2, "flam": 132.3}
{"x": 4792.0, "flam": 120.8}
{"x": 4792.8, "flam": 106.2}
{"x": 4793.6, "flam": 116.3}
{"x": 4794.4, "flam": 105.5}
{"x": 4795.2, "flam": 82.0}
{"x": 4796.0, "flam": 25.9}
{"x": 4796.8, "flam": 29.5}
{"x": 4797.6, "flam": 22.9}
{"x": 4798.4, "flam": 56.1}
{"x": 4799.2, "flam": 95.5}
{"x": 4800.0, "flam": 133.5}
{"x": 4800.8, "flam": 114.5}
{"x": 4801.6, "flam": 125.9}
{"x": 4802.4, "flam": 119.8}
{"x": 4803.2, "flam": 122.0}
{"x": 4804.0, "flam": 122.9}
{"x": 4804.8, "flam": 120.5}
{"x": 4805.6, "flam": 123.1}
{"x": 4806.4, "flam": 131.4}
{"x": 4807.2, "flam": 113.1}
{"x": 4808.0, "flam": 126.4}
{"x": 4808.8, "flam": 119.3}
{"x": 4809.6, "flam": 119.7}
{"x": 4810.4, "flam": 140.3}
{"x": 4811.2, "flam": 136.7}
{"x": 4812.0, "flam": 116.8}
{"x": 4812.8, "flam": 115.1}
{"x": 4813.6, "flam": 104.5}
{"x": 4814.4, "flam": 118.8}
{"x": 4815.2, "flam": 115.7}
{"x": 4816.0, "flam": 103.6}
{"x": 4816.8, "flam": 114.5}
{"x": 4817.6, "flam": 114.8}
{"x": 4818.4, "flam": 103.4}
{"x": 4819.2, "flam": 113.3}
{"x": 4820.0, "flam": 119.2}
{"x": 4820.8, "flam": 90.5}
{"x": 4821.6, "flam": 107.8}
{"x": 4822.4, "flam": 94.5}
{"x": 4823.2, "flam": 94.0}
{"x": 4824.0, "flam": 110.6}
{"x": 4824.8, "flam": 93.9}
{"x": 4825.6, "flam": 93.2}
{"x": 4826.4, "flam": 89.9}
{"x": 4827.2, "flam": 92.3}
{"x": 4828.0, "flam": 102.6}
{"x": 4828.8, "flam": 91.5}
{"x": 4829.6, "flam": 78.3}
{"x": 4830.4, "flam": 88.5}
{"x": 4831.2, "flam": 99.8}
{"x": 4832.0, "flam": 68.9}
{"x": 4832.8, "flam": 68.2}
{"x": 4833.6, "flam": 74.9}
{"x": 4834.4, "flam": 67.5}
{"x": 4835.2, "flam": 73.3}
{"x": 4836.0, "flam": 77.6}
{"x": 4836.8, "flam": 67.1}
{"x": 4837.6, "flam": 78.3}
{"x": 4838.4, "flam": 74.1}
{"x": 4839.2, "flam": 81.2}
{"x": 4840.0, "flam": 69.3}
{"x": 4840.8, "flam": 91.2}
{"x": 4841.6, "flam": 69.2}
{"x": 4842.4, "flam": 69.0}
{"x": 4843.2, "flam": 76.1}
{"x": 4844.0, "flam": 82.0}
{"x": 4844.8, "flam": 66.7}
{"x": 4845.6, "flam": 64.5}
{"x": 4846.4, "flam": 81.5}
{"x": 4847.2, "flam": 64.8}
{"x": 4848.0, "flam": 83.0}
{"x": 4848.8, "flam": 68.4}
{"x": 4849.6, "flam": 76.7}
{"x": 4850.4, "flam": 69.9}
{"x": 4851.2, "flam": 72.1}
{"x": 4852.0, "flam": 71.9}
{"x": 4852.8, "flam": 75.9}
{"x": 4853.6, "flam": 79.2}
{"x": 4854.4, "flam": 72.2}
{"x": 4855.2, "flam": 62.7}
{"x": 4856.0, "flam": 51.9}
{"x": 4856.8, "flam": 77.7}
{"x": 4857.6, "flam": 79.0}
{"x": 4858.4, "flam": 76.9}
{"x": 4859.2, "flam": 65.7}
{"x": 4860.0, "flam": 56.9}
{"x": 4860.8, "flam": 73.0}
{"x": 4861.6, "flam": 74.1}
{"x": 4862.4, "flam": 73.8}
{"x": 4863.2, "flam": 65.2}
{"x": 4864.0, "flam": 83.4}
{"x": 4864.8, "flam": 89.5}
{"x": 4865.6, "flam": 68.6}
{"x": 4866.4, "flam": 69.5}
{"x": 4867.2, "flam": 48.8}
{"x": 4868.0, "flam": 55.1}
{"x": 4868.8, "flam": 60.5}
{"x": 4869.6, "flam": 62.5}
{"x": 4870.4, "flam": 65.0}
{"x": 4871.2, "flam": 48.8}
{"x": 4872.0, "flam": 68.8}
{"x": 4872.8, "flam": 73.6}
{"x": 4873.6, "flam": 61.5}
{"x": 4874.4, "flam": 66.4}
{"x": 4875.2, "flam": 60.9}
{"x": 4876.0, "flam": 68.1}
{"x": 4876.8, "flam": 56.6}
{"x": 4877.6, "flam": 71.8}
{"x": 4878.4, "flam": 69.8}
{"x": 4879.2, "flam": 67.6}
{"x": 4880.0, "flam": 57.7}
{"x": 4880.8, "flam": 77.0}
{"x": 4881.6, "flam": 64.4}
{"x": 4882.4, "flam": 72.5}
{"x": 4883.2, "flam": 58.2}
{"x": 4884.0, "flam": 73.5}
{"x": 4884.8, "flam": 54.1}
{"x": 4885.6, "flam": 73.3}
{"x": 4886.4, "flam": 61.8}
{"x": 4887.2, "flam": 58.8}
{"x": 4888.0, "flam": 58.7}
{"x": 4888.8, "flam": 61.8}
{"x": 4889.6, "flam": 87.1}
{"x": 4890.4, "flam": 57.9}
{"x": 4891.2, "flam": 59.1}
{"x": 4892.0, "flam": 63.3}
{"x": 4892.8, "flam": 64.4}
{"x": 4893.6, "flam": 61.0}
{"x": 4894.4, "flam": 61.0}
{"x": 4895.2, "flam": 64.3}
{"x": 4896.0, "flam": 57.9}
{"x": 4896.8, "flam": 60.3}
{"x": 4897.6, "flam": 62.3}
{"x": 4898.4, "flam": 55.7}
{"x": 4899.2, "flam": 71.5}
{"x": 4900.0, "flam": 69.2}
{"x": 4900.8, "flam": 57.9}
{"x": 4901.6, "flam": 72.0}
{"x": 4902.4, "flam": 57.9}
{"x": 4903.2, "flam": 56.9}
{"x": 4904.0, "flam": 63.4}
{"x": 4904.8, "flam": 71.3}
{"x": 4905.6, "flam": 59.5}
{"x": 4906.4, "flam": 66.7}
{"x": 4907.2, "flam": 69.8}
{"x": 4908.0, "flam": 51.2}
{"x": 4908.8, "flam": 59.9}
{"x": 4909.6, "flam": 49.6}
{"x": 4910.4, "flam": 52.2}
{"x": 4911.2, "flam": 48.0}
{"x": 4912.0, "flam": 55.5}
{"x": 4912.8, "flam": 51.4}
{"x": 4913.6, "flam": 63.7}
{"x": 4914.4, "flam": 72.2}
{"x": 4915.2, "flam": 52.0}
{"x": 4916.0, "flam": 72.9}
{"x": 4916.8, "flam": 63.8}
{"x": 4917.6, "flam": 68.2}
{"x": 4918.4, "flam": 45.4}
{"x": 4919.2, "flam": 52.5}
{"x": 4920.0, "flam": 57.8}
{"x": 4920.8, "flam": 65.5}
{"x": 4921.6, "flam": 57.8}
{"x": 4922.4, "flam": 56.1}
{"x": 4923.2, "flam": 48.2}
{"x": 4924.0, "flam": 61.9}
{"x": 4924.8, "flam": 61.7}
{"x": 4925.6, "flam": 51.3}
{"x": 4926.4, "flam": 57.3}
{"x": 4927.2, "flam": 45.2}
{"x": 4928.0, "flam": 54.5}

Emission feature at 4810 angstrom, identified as C IV 1549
